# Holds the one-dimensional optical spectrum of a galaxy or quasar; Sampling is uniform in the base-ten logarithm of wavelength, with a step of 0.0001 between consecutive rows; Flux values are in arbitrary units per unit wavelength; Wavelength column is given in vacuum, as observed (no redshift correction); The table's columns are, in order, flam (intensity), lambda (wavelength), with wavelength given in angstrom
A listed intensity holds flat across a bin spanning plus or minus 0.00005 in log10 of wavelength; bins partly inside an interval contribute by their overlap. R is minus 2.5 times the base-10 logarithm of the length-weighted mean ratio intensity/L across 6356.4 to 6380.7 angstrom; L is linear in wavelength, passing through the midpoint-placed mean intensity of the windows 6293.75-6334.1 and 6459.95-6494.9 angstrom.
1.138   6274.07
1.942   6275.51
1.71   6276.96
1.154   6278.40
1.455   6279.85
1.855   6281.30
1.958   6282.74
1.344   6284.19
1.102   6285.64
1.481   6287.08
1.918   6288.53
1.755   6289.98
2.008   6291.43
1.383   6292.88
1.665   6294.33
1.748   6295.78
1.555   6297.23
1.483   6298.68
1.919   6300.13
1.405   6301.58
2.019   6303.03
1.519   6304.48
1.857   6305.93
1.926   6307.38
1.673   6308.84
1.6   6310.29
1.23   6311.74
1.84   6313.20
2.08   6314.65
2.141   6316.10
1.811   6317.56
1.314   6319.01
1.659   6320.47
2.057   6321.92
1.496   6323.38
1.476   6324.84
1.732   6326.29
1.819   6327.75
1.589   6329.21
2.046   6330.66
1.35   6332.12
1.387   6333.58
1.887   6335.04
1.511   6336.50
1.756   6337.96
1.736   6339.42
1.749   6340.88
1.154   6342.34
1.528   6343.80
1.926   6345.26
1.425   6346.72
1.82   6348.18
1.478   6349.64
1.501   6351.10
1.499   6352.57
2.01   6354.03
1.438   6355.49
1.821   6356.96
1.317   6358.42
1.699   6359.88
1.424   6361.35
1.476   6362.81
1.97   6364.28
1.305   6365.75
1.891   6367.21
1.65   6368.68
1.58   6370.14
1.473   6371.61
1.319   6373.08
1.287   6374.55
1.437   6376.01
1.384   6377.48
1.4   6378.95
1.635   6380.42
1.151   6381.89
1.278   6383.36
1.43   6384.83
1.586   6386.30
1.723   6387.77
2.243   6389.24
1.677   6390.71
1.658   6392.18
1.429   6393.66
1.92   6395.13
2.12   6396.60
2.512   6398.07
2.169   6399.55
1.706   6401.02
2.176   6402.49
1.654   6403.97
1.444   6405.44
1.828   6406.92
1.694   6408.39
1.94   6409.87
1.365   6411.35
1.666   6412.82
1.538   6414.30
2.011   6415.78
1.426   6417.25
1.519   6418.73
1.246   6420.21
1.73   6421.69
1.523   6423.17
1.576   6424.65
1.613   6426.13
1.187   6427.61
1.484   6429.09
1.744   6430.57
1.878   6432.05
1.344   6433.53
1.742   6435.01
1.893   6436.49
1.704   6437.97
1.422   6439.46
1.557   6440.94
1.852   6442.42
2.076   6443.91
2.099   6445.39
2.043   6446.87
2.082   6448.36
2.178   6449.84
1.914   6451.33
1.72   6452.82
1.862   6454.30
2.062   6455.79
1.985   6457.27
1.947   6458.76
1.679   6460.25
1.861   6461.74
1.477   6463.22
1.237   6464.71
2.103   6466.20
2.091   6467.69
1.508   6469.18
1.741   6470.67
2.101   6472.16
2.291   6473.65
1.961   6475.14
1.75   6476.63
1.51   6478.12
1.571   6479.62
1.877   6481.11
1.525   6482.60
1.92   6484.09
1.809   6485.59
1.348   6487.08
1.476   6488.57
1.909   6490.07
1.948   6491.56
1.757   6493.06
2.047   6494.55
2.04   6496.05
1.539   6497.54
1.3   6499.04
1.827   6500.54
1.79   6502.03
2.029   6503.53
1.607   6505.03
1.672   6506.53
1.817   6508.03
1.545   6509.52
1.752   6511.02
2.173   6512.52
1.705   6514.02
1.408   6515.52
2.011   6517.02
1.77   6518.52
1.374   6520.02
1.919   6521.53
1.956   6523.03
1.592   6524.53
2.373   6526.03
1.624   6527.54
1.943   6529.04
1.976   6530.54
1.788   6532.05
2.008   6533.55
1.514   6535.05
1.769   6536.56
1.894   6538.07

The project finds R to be 0.13 mag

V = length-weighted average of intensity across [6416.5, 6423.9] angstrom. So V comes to 1.49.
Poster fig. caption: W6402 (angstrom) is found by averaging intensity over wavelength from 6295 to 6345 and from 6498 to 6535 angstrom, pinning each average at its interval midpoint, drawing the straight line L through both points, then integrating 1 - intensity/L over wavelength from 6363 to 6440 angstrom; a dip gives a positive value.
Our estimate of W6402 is 3.73 angstrom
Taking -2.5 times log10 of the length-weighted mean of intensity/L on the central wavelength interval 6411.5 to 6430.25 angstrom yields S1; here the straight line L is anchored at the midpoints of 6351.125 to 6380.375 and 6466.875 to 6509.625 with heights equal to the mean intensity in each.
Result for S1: 0.07 mag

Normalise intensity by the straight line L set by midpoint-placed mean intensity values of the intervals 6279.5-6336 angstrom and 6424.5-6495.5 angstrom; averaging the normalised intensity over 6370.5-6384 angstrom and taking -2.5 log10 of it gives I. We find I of 0.24 mag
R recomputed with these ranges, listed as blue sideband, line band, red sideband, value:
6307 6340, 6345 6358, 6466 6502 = 0.047 mag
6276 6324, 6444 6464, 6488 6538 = -0.097 mag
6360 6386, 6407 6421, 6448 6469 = 0.033 mag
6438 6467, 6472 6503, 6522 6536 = 0.050 mag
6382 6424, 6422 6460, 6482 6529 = -0.028 mag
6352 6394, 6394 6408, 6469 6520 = -0.198 mag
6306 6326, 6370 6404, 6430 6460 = 0.081 mag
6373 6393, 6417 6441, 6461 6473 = 0.061 mag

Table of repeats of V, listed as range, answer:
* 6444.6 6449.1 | 2.08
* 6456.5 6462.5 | 1.87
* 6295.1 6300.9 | 1.67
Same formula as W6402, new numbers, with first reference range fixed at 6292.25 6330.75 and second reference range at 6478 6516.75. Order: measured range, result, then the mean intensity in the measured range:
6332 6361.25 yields 1.8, 1.6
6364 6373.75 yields 0.7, 1.58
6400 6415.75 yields -0.1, 1.72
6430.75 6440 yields 0.3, 1.67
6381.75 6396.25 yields 0.6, 1.64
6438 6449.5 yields -1.0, 1.88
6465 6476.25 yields -1.3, 1.93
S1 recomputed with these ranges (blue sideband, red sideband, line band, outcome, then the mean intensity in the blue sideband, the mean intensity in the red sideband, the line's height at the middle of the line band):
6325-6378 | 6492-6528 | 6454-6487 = -0.04 mag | 1.59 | 1.78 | 1.73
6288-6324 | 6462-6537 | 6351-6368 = 0.08 mag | 1.72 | 1.78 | 1.74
